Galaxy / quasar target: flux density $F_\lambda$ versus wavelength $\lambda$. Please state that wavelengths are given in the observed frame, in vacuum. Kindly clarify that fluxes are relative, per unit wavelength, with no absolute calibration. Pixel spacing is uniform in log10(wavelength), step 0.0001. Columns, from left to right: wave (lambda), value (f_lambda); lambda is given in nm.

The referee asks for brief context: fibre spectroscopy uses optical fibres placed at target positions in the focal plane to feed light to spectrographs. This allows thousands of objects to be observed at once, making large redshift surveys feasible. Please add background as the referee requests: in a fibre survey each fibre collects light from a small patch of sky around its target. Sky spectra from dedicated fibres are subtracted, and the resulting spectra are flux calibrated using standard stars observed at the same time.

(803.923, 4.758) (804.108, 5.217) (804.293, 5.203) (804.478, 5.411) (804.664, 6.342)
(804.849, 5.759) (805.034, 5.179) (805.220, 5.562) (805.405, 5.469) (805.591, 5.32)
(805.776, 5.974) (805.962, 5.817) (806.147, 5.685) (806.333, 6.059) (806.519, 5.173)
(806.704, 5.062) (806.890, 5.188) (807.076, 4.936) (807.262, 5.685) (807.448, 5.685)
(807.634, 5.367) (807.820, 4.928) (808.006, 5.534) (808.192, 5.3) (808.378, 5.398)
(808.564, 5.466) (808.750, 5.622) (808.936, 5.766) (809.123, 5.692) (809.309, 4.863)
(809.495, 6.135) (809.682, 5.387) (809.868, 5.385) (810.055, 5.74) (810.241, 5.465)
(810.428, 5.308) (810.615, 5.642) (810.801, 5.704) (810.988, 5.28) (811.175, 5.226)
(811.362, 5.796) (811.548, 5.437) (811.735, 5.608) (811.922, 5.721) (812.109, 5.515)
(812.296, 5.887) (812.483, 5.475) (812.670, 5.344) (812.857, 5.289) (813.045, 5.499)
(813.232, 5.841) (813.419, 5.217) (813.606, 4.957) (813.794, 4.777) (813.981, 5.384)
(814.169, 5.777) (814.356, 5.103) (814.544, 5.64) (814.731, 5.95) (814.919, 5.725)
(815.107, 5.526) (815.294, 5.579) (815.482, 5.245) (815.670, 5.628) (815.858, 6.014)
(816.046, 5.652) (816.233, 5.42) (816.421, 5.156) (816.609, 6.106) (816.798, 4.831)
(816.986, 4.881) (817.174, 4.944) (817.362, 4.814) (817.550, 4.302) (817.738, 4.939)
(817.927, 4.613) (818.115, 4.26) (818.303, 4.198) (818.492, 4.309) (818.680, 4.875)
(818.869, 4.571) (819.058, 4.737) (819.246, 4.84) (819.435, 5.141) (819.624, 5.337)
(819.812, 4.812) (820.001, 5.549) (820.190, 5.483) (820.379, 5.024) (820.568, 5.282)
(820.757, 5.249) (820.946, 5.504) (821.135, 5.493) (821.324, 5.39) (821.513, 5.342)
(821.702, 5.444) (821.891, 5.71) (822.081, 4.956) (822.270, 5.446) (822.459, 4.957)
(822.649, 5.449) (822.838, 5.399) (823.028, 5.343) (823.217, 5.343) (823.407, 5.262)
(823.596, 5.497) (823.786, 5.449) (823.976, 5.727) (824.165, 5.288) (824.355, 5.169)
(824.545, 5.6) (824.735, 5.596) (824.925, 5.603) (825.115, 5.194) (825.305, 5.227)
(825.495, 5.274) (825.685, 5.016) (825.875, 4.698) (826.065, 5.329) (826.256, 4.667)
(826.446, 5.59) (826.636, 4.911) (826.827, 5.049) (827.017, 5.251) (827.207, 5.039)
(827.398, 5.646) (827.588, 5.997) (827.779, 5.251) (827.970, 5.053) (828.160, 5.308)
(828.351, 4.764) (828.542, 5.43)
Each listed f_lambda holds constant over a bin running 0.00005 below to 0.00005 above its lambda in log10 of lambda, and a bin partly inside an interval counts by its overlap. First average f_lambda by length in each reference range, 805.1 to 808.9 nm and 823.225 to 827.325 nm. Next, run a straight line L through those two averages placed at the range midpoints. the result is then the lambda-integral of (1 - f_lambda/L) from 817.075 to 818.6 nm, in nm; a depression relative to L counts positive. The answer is 0.23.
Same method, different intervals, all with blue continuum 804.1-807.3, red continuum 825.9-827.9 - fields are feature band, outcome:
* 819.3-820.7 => 0.03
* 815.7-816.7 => -0.05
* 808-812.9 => -0.06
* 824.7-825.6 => -0.02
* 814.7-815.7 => -0.04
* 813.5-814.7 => 0.02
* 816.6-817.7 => 0.10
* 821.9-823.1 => 0.00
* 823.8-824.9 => -0.04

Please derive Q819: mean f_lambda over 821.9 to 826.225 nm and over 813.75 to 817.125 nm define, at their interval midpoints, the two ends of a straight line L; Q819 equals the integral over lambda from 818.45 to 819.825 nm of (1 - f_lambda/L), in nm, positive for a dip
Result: 0.14 nm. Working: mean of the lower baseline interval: 5.47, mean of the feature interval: 4.85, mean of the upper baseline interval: 5.31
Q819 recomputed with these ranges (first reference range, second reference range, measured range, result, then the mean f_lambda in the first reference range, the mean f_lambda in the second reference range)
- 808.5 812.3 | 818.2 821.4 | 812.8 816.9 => -0.13 nm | 5.55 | 5.04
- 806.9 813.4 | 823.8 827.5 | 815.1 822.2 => 0.31 nm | 5.49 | 5.26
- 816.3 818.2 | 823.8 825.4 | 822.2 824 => -0.02 nm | 4.89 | 5.43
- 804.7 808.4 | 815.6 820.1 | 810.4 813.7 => -0.16 nm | 5.47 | 4.99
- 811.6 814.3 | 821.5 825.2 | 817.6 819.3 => 0.26 nm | 5.44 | 5.39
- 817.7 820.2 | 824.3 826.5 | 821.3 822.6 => -0.08 nm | 4.81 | 5.24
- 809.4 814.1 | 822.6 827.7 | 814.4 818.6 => 0.20 nm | 5.48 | 5.32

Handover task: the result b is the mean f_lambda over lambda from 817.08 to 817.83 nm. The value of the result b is 4.75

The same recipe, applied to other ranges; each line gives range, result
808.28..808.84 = 5.5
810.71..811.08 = 5.49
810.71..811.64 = 5.49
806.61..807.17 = 5.06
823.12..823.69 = 5.37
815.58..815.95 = 5.82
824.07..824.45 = 5.24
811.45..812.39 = 5.64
